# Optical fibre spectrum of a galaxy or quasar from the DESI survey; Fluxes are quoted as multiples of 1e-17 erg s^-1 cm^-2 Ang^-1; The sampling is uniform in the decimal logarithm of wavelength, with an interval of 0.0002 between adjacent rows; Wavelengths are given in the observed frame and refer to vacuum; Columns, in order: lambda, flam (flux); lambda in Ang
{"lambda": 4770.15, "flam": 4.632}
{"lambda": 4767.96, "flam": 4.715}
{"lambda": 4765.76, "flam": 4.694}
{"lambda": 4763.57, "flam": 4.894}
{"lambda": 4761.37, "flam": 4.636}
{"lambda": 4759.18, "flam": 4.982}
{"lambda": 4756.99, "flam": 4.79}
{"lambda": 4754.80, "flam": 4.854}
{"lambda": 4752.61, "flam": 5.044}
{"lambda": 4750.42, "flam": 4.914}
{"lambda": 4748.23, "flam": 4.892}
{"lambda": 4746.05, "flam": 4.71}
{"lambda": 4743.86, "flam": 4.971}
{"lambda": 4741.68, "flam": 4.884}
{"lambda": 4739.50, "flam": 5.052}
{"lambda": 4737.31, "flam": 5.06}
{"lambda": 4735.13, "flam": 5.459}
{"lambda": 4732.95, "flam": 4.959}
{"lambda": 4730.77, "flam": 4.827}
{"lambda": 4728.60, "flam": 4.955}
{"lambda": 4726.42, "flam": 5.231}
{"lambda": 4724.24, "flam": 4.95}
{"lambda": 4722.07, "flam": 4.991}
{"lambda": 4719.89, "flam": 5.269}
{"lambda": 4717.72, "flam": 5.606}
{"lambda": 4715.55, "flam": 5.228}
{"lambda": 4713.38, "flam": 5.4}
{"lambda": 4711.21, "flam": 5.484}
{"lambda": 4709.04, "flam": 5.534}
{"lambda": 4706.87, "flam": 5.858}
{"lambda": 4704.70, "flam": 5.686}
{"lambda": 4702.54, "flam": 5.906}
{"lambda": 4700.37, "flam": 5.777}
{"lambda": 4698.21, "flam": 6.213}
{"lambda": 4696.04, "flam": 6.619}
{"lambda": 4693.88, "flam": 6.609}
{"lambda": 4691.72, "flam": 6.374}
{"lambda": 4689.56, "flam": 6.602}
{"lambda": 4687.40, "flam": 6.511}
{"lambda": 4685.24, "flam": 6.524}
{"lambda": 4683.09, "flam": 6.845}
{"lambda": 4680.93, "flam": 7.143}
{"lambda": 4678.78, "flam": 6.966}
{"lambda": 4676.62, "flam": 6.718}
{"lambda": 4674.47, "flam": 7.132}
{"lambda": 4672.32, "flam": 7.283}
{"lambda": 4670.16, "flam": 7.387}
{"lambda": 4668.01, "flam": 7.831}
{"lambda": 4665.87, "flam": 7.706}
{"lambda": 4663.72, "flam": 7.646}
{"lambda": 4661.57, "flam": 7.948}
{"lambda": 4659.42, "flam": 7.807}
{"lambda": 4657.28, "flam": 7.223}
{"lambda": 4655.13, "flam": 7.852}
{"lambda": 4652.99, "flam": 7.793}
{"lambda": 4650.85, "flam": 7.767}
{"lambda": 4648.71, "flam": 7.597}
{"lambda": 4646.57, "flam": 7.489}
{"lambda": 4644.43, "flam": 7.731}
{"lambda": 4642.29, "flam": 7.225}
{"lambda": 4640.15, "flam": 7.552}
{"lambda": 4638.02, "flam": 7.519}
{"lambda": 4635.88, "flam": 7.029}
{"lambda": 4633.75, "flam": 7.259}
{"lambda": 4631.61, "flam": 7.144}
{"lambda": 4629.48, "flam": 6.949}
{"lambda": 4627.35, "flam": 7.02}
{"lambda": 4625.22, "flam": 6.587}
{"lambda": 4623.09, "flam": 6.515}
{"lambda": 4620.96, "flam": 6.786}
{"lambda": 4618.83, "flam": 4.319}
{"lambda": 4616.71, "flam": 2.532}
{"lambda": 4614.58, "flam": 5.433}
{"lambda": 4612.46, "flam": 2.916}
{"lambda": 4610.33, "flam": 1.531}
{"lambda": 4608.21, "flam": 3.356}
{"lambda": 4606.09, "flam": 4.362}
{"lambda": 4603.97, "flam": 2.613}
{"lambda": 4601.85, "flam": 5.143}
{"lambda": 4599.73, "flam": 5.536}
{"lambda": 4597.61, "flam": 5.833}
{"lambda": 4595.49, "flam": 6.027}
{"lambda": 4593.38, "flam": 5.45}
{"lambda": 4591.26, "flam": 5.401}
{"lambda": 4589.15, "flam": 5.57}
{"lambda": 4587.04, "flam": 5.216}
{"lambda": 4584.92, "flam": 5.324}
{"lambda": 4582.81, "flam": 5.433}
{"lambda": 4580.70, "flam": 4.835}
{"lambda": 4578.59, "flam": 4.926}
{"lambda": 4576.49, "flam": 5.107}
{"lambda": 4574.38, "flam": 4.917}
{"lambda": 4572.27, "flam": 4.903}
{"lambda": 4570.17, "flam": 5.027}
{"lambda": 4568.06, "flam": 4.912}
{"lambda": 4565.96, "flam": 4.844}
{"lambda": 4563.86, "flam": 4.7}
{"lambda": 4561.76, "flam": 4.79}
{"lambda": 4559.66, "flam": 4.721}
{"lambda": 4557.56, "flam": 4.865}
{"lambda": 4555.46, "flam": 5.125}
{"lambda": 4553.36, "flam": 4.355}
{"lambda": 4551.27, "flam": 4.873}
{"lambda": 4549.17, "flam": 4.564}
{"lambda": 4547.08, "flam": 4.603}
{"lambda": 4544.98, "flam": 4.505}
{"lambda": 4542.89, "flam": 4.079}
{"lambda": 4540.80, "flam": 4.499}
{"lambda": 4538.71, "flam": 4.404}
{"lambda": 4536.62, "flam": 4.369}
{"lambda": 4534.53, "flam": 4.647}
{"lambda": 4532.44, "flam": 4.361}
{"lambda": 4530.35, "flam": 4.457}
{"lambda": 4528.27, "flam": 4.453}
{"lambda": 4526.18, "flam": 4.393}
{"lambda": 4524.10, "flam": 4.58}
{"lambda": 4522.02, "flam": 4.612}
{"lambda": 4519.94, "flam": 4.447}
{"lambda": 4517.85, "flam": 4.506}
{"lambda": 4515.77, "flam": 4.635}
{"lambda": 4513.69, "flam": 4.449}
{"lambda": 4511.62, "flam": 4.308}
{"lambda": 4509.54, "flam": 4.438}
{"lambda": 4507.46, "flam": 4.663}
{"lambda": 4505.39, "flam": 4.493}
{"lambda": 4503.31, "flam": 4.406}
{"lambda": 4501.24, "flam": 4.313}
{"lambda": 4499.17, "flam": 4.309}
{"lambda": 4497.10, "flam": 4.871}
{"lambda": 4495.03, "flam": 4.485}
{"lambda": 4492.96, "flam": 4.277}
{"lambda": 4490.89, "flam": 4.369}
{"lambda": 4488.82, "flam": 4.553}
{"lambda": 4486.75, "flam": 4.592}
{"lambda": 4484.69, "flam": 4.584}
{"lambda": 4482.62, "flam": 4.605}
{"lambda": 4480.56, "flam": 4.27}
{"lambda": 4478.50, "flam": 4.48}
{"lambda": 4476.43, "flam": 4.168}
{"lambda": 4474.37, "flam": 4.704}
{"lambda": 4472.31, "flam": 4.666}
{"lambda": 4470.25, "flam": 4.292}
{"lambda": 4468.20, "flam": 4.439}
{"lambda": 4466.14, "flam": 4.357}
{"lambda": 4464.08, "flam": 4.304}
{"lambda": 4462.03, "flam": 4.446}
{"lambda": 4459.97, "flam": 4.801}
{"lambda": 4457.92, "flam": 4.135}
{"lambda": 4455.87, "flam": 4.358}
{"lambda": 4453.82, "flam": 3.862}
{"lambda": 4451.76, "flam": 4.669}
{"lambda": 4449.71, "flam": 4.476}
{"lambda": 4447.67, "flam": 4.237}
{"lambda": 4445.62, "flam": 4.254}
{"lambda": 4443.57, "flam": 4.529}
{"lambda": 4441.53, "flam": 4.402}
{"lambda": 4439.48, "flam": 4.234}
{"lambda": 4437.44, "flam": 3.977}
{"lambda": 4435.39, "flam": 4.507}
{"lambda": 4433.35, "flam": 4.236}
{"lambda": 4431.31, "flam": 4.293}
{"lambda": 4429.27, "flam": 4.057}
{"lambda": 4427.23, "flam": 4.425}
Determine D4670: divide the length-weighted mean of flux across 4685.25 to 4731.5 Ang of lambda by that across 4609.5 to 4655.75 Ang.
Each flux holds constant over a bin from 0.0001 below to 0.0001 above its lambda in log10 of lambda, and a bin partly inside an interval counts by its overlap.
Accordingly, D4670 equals 0.89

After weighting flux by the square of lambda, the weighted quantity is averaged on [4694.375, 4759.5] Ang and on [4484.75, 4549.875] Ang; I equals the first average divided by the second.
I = 1.3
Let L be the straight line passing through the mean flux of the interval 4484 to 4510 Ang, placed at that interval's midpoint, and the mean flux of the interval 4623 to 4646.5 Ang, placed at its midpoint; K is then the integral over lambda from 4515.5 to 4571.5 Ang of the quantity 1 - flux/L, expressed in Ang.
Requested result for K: 8.1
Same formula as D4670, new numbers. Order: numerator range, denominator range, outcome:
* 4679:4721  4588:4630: 1.22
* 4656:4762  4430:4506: 1.35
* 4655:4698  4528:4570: 1.54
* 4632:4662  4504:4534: 1.68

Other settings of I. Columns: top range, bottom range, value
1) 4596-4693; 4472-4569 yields 1.50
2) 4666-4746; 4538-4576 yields 1.34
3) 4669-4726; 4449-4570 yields 1.48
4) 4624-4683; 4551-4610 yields 1.55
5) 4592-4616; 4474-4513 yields 1.03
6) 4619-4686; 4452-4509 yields 1.76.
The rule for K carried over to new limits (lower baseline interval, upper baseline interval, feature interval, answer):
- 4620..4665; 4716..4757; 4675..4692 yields -1.1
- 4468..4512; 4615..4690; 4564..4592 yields 3.6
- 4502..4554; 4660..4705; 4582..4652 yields 1.4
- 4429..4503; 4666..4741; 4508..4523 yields 0.8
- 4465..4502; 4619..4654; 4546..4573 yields 4.7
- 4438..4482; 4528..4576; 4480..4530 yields 0.4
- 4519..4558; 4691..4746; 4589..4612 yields 1.4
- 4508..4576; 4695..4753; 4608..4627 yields 1.2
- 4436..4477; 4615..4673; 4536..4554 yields 3.7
